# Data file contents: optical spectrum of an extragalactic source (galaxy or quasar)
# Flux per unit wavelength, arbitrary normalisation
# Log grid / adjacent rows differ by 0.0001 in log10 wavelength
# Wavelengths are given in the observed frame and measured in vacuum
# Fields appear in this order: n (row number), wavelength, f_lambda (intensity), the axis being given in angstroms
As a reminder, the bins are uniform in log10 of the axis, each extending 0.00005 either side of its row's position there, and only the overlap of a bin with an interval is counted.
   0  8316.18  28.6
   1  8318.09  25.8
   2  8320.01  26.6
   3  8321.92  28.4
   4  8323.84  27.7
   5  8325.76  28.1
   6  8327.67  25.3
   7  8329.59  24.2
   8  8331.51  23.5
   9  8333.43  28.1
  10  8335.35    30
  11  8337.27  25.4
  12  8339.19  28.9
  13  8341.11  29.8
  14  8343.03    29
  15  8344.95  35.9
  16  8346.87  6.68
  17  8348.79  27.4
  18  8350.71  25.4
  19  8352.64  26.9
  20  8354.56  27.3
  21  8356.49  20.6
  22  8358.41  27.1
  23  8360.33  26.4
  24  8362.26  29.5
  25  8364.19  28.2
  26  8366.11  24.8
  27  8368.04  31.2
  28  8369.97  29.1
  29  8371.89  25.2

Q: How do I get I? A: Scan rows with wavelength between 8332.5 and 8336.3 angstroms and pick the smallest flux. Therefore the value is 28.1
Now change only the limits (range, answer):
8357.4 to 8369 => 24.8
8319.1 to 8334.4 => 23.5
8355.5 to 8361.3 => 20.6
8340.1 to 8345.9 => 29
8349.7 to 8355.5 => 25.4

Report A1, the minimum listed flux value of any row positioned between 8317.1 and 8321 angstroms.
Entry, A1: 25.8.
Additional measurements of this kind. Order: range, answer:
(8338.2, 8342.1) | 28.9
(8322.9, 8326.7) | 27.7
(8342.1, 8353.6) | 6.68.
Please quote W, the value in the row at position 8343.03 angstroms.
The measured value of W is 29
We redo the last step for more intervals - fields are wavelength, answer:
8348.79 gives 27.4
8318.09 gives 25.8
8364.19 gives 28.2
